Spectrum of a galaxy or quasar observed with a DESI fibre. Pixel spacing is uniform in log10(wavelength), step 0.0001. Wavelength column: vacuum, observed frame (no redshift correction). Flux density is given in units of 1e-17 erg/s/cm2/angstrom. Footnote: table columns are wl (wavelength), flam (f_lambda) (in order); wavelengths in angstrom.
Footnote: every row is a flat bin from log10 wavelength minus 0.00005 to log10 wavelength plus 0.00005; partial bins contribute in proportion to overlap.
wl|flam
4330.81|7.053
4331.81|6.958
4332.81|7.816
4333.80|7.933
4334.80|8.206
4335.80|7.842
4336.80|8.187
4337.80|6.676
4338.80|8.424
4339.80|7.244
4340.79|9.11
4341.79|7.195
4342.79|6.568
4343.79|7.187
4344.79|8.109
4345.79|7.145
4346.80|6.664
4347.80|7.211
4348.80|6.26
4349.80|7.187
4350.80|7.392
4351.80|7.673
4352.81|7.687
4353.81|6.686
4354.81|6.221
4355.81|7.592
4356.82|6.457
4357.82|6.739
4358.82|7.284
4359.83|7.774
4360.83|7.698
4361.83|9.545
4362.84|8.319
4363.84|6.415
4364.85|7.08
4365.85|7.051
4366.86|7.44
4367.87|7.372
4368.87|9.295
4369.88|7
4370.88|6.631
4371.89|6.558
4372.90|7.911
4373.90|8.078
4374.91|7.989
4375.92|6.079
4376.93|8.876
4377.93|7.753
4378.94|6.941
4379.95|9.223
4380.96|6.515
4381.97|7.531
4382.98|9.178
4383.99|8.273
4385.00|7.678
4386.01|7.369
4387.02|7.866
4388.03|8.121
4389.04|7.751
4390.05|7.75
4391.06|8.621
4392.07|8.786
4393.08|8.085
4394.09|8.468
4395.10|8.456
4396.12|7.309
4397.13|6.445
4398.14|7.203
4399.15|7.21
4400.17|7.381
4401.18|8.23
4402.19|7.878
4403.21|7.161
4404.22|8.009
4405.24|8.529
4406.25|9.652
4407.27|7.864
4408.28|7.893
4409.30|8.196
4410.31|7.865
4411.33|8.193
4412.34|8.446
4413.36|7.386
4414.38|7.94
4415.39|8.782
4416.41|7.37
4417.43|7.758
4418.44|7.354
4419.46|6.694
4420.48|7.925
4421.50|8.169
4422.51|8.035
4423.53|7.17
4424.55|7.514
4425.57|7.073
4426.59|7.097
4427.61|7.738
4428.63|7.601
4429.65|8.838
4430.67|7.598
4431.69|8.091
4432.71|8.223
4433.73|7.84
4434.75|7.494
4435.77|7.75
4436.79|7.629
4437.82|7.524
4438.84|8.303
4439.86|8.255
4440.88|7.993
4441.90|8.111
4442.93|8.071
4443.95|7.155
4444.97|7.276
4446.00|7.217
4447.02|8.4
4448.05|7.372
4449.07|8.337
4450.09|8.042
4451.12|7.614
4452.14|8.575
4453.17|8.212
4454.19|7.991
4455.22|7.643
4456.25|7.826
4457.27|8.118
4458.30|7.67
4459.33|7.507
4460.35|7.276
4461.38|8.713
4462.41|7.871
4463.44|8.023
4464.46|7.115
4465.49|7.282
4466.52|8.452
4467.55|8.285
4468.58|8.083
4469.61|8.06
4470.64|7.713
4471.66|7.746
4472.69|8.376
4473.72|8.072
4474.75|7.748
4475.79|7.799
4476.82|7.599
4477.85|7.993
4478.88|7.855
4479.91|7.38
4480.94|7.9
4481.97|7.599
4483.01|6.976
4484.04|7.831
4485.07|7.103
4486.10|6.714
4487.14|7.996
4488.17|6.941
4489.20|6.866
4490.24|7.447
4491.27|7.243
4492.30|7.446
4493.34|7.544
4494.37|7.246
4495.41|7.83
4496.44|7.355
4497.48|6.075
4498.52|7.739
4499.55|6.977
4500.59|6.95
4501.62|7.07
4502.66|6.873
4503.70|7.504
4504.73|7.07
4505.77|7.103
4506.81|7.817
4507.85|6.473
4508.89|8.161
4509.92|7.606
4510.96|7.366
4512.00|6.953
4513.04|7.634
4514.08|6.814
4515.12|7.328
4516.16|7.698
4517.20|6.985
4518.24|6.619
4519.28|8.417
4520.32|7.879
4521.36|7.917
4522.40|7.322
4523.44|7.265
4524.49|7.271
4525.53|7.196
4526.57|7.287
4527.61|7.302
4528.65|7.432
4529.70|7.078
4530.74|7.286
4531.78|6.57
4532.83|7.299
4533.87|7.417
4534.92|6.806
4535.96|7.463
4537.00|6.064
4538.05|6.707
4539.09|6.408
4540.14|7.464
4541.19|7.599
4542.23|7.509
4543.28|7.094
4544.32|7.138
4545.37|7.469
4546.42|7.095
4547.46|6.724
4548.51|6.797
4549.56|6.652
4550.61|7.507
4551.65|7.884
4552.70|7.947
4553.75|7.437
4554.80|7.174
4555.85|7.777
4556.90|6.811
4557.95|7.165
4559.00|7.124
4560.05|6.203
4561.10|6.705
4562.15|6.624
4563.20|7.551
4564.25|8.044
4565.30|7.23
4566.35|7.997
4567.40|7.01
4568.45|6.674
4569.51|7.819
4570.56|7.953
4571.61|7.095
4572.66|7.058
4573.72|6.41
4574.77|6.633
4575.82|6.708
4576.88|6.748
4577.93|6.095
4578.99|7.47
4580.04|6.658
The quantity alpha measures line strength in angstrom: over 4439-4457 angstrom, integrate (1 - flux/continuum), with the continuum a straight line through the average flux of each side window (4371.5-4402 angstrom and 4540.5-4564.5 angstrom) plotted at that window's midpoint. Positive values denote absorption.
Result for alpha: -0.8 angstrom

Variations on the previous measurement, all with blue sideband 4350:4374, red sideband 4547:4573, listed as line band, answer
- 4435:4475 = -3.0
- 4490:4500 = 0.0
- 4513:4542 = 0.2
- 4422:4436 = -0.7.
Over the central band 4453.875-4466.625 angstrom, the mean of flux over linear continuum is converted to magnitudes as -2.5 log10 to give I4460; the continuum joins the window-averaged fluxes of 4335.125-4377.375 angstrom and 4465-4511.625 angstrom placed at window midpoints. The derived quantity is -0.04 mag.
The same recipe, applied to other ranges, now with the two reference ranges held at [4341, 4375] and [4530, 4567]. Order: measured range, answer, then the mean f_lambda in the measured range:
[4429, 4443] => -0.10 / 7.97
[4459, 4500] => -0.05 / 7.6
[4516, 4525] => -0.04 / 7.47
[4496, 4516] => 0.00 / 7.21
